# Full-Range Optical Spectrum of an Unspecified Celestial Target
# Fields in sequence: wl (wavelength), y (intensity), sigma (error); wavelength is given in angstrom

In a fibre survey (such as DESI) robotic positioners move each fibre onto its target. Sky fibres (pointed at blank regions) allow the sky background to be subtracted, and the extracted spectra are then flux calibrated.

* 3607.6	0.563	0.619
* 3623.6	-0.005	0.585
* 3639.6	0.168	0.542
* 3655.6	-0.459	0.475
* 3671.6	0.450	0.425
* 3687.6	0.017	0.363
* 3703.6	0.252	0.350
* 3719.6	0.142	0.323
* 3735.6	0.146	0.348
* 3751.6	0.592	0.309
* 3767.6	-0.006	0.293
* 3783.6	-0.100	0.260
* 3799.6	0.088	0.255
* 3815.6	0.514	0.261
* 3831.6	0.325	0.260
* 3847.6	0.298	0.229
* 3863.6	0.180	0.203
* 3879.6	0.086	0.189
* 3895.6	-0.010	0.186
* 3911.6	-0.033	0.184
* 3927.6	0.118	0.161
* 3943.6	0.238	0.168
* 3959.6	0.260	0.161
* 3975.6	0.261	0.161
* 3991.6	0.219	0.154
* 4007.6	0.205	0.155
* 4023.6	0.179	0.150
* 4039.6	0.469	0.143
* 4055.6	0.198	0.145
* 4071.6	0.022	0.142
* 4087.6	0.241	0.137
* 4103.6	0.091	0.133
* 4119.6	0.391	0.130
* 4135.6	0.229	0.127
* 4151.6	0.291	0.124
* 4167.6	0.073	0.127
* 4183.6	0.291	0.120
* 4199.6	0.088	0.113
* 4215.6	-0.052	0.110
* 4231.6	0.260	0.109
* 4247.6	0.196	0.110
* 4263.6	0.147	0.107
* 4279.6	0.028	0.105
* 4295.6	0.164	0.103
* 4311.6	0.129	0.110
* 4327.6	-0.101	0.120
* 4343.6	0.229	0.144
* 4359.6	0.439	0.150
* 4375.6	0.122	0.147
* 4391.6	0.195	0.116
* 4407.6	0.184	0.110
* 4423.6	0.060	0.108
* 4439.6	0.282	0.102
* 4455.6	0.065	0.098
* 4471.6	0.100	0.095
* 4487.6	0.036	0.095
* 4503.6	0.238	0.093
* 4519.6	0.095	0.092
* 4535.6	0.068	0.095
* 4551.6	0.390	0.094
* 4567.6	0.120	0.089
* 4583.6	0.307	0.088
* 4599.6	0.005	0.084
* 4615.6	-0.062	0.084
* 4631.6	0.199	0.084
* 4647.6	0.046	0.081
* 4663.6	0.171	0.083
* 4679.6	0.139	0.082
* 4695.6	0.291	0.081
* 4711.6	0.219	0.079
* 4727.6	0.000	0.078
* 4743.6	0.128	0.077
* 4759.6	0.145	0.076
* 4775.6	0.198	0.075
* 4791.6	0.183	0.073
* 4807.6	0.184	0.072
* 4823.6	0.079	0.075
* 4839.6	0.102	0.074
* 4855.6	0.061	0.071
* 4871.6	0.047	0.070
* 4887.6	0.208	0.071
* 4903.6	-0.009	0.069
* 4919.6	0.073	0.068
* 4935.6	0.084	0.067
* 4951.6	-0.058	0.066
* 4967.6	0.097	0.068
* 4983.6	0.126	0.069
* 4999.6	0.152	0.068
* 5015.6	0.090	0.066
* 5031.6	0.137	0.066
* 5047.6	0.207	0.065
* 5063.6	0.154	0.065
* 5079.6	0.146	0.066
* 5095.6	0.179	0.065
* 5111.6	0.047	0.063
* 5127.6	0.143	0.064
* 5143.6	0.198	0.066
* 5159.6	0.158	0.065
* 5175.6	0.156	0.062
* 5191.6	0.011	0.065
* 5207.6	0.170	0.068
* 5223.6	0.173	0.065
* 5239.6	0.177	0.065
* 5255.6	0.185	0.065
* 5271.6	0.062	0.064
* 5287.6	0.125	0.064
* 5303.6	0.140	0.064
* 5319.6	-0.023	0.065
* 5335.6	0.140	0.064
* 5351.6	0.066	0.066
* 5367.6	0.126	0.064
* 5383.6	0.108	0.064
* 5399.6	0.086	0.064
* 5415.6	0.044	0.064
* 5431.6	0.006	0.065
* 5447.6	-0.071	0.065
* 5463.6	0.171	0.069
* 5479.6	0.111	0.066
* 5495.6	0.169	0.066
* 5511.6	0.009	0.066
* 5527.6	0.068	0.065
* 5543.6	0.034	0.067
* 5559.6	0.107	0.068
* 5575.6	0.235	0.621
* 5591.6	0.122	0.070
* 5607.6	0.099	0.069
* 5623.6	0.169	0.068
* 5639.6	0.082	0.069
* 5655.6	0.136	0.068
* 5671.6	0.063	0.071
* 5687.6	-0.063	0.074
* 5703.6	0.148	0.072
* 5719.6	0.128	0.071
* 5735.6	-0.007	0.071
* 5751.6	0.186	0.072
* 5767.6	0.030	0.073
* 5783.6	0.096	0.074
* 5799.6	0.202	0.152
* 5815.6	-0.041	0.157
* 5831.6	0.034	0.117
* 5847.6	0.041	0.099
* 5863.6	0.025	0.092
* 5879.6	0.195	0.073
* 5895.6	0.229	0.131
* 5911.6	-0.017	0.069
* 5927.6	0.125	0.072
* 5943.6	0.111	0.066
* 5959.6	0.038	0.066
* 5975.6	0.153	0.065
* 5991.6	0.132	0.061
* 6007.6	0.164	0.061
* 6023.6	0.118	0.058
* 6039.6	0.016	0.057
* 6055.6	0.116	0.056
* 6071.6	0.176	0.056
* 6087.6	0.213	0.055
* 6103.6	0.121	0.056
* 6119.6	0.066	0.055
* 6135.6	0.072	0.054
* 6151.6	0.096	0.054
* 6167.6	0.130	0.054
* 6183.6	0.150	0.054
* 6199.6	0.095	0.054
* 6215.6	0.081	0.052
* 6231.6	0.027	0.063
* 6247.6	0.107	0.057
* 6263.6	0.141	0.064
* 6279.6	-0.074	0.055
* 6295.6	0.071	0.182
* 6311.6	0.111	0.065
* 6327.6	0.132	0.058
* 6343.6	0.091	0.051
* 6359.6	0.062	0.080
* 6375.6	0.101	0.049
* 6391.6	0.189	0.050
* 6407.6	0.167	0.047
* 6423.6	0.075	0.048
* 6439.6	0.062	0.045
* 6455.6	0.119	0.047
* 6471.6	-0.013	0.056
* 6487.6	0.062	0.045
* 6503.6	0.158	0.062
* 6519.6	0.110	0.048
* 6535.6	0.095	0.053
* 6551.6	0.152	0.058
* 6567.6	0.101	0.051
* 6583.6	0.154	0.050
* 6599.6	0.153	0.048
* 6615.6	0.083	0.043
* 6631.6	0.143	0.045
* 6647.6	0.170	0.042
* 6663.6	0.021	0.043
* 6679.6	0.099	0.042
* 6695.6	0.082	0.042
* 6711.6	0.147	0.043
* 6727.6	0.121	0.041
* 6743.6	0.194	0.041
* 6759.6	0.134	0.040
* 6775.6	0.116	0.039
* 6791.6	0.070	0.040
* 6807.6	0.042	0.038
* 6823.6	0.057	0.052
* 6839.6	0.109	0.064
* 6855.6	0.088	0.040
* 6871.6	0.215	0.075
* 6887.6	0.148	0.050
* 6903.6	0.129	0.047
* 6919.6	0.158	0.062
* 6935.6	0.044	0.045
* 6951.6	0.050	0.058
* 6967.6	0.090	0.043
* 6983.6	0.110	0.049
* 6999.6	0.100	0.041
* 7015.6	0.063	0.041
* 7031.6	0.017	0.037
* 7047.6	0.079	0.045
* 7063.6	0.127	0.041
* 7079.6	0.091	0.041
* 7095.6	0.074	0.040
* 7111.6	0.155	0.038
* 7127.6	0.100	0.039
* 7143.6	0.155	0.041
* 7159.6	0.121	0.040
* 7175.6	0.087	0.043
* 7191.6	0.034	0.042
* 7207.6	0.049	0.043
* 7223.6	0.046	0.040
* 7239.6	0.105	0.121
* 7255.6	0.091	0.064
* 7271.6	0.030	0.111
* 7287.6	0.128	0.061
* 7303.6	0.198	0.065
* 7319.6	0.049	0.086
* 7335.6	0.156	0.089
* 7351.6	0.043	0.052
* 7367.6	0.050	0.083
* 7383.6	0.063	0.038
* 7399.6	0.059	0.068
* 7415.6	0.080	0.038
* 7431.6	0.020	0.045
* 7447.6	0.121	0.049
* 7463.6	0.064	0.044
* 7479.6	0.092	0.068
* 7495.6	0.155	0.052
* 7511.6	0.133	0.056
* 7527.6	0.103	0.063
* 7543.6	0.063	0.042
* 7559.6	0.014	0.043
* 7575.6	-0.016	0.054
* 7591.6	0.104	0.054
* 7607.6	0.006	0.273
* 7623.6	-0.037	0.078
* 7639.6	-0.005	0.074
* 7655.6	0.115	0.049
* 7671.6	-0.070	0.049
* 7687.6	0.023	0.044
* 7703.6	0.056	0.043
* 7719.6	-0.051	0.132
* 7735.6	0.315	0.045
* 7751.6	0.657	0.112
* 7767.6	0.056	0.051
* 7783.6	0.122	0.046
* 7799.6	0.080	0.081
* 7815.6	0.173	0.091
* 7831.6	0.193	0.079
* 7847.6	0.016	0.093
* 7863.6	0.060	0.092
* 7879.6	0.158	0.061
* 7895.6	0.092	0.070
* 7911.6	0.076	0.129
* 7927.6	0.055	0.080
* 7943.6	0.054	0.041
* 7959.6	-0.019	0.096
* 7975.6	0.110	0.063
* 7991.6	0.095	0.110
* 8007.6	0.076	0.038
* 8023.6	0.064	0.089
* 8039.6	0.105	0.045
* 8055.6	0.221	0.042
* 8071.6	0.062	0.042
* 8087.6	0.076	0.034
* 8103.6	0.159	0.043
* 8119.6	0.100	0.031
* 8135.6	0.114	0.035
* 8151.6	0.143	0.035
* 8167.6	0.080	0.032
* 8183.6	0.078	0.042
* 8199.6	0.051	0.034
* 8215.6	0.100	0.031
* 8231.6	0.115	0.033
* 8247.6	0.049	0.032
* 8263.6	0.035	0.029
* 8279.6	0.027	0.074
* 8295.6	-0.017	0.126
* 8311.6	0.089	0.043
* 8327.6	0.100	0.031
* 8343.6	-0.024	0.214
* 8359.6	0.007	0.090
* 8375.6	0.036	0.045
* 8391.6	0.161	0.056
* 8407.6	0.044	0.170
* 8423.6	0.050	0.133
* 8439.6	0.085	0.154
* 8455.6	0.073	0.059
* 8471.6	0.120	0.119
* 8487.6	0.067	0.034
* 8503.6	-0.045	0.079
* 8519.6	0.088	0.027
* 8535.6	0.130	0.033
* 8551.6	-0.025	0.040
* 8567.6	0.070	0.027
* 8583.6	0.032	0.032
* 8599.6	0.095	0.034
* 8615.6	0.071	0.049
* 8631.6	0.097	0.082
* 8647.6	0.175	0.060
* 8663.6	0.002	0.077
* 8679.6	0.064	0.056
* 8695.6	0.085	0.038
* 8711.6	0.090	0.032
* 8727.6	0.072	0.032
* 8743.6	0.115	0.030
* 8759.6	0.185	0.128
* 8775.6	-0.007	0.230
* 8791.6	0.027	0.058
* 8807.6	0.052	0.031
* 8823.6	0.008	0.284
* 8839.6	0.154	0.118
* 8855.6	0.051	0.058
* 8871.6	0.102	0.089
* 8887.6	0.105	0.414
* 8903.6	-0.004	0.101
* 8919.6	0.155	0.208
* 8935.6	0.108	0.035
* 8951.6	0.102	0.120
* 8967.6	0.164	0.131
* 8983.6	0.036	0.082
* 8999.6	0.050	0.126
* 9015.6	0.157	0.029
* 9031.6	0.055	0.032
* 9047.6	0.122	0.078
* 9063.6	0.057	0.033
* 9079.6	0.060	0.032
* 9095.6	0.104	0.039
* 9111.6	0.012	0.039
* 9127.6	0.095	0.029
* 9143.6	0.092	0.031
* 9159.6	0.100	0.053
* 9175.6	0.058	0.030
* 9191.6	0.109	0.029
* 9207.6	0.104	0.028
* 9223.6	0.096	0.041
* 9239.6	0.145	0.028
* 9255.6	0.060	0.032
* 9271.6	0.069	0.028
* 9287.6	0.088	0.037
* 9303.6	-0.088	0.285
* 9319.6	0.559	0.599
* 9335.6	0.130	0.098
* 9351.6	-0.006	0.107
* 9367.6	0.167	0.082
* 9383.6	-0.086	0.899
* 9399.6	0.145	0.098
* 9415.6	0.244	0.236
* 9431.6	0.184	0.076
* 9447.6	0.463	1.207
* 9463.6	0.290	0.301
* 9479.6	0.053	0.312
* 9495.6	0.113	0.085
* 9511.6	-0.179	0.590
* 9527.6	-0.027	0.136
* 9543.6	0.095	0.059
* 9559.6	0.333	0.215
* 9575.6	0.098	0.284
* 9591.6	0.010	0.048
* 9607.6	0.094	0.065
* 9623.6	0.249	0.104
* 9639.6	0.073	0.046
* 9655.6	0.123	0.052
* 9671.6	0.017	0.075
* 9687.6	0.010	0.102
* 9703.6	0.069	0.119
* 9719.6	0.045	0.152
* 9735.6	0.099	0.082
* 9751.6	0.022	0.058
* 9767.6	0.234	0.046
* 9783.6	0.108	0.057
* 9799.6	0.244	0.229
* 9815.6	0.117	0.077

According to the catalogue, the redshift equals 1.08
